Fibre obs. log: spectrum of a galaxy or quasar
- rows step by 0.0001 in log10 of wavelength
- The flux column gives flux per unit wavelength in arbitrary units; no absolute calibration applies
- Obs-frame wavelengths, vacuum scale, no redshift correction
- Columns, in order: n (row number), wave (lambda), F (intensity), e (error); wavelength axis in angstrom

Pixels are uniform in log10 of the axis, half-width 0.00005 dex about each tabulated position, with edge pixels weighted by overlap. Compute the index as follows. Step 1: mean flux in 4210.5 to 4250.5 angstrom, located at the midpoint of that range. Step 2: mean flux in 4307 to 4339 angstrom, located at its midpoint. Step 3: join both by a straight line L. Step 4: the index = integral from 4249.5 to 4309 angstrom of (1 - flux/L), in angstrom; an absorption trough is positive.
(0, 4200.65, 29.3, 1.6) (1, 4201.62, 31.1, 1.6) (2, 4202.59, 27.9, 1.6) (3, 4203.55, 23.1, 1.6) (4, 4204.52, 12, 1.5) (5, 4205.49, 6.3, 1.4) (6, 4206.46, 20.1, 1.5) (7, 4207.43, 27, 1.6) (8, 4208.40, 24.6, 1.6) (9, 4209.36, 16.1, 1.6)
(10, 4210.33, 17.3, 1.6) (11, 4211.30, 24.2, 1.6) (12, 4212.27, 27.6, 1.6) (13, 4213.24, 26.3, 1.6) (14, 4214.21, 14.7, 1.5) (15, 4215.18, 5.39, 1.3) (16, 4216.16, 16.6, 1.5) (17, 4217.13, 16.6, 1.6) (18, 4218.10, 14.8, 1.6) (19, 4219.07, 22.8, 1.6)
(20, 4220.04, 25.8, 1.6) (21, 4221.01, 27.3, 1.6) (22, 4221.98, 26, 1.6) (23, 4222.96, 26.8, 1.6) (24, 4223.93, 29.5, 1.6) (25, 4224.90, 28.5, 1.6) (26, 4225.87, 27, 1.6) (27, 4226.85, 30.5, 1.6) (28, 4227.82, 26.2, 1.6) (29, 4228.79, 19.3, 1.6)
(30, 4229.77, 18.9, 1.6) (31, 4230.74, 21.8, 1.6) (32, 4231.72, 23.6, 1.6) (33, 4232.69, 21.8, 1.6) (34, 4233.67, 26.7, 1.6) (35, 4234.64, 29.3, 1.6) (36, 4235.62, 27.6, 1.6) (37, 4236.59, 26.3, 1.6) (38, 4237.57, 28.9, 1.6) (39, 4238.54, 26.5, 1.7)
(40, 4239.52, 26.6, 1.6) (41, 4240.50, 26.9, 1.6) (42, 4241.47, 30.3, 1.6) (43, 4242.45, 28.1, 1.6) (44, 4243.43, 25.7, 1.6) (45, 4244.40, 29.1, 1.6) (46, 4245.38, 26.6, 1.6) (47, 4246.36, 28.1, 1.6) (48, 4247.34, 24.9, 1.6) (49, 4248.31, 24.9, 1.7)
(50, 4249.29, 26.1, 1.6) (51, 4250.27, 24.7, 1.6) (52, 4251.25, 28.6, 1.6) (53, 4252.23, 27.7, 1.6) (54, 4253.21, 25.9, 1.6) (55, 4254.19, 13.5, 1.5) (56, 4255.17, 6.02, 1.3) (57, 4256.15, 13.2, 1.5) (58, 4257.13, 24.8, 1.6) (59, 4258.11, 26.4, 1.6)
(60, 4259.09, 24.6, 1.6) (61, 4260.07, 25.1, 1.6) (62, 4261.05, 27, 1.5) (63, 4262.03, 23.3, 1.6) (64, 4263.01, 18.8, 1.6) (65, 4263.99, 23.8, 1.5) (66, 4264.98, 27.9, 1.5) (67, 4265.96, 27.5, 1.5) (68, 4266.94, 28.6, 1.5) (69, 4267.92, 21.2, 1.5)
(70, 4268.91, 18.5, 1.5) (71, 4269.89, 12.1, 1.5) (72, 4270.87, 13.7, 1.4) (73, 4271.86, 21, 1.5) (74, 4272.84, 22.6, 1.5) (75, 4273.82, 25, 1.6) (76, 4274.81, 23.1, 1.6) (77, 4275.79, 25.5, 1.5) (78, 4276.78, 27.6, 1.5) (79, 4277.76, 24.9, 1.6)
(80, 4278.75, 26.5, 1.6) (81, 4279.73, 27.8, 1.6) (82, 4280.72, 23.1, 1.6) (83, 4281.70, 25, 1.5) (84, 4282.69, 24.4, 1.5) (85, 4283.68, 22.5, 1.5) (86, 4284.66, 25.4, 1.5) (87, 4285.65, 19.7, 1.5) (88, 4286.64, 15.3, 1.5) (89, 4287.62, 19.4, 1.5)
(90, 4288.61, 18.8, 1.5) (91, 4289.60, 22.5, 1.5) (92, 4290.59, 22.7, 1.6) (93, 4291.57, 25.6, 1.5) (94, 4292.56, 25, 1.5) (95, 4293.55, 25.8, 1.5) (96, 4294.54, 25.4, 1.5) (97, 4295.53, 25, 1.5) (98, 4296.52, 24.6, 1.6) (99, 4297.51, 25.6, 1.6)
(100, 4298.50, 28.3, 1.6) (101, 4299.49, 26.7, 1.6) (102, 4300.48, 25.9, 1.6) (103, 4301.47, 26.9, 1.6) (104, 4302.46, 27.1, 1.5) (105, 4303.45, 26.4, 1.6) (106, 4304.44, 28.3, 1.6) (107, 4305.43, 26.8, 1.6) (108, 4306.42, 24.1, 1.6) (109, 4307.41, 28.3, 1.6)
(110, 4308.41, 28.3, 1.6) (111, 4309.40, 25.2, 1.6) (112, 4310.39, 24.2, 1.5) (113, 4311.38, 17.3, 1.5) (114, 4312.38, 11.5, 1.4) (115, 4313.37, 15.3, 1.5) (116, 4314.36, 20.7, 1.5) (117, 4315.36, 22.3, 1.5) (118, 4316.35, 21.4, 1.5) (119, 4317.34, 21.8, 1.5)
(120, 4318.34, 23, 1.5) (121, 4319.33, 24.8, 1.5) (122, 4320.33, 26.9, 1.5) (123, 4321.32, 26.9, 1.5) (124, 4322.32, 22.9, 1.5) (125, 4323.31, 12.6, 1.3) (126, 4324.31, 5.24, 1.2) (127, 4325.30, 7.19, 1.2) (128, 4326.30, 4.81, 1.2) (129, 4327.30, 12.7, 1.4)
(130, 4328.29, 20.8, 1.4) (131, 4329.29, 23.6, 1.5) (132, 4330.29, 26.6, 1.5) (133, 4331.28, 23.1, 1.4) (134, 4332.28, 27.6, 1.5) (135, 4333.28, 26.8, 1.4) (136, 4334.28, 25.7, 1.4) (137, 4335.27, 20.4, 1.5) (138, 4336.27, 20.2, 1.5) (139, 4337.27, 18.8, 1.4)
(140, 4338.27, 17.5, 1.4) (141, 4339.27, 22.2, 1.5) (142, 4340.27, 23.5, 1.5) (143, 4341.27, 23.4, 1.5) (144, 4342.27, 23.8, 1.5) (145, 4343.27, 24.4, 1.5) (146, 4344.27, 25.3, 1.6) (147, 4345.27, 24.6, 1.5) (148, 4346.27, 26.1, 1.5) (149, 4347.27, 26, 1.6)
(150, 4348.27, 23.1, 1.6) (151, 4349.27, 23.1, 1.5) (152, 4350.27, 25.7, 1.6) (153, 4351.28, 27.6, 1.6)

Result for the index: -3.6 angstrom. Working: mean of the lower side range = 24.6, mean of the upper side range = 20.4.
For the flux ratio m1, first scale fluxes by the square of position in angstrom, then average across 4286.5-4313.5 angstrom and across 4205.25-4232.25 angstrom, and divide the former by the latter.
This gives 1.13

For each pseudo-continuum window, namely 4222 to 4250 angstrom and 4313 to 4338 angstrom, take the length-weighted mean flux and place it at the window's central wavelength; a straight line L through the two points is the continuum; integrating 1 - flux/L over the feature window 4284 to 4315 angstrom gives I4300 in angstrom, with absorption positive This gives -2.5 angstrom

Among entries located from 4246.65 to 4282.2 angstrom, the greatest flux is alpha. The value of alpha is 28.6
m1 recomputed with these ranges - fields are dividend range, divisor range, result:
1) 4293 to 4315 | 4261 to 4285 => 1.06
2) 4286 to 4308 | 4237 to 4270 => 1.04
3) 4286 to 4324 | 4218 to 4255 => 0.94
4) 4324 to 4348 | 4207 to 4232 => 0.99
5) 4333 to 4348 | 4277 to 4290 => 1.04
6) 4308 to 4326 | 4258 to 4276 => 0.88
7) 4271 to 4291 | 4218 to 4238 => 0.93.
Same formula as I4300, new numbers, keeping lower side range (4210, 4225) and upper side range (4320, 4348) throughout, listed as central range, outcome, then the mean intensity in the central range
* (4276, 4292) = -1.4 angstrom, 23.2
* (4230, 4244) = -3.0 angstrom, 26.3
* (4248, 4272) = -0.8 angstrom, 22.2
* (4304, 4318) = -0.9 angstrom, 22.5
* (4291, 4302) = -2.4 angstrom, 25.9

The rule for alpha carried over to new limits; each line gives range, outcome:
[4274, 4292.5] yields 27.8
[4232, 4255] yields 30.3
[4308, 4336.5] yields 28.3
